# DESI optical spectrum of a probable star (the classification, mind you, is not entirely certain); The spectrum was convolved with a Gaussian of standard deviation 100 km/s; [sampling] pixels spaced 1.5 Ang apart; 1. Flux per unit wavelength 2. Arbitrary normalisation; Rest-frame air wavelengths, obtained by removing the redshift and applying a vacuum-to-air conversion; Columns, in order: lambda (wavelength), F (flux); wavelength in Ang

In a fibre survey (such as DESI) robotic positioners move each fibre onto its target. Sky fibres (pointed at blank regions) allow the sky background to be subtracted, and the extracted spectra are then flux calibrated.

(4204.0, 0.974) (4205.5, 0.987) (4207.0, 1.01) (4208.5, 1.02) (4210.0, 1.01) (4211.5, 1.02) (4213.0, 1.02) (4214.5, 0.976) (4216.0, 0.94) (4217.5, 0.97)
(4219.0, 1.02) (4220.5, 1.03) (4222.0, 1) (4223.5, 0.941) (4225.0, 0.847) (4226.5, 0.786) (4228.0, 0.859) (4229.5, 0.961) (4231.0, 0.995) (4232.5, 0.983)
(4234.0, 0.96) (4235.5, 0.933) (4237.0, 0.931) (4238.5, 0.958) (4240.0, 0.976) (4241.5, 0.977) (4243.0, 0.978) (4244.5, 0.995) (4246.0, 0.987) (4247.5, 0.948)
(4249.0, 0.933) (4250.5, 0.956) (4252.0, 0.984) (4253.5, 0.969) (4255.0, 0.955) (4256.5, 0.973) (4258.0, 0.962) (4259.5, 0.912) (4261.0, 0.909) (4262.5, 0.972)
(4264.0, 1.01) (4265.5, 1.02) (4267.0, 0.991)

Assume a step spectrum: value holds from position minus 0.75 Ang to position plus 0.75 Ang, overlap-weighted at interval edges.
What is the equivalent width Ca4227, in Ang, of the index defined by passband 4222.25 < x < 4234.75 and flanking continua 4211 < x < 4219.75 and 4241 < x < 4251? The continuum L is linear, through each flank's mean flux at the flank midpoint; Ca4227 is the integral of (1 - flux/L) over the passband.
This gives 0.8 Ang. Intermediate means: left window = 0.99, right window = 0.968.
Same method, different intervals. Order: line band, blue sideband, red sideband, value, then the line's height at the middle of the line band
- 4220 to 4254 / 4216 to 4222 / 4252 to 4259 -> 1.1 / 0.981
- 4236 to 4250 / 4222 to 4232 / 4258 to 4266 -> -0.5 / 0.933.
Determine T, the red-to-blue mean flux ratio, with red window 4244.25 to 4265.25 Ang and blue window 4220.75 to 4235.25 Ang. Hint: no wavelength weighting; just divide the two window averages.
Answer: 1.0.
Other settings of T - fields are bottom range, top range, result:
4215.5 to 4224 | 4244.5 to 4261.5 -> 0.97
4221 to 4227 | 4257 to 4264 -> 1.05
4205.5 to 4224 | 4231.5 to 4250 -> 0.97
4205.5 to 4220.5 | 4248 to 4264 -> 0.96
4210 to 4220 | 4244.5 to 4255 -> 0.97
